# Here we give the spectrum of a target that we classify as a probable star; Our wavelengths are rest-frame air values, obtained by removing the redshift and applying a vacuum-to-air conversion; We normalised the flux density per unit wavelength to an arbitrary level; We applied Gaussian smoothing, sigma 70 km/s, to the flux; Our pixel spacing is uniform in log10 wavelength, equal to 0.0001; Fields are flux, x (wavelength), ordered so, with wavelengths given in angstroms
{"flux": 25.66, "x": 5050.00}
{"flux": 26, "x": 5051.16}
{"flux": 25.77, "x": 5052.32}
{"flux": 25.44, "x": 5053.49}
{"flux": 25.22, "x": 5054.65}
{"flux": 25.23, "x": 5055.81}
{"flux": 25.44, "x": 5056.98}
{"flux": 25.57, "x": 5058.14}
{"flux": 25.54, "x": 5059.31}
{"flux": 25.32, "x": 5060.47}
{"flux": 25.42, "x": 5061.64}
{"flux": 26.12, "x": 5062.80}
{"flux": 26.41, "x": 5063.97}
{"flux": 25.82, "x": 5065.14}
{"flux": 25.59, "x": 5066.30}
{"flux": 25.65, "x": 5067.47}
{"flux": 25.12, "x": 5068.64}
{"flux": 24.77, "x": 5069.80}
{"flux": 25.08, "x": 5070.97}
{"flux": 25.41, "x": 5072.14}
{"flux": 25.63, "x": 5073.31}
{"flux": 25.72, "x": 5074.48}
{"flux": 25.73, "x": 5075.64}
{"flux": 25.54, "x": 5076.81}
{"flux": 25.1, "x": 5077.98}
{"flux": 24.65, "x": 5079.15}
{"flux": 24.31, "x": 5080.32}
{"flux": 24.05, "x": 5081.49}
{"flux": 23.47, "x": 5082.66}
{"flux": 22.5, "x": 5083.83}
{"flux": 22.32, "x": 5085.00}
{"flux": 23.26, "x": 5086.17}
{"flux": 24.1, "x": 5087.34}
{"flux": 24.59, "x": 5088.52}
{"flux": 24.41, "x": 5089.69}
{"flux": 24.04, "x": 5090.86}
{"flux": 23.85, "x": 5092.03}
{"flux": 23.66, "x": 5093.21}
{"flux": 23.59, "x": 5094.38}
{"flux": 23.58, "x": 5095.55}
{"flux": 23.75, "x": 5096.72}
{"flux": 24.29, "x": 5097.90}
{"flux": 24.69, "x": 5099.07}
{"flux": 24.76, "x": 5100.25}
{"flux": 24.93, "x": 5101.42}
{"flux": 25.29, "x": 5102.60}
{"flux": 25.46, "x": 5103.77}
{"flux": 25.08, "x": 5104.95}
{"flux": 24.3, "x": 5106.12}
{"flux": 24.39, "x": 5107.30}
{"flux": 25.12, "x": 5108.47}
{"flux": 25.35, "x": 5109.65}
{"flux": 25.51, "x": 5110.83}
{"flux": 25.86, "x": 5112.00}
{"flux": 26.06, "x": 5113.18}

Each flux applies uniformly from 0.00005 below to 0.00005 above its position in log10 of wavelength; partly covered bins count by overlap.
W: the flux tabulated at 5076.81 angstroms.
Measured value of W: 25.54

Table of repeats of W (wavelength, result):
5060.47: 25.32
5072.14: 25.41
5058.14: 25.57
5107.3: 24.39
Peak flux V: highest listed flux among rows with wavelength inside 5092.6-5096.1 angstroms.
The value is 23.66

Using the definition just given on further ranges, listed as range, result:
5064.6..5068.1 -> 25.82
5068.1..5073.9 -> 25.63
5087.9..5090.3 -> 24.59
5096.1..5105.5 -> 25.46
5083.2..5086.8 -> 23.26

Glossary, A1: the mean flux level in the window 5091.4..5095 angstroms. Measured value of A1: 23.7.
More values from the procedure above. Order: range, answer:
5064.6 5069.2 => 25.5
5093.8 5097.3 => 23.7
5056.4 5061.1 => 25.5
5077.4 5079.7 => 24.9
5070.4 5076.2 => 25.5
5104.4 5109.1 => 24.7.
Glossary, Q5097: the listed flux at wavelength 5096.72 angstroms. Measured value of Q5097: 23.75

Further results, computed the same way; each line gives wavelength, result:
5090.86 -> 24.04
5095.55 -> 23.58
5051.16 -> 26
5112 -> 25.86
